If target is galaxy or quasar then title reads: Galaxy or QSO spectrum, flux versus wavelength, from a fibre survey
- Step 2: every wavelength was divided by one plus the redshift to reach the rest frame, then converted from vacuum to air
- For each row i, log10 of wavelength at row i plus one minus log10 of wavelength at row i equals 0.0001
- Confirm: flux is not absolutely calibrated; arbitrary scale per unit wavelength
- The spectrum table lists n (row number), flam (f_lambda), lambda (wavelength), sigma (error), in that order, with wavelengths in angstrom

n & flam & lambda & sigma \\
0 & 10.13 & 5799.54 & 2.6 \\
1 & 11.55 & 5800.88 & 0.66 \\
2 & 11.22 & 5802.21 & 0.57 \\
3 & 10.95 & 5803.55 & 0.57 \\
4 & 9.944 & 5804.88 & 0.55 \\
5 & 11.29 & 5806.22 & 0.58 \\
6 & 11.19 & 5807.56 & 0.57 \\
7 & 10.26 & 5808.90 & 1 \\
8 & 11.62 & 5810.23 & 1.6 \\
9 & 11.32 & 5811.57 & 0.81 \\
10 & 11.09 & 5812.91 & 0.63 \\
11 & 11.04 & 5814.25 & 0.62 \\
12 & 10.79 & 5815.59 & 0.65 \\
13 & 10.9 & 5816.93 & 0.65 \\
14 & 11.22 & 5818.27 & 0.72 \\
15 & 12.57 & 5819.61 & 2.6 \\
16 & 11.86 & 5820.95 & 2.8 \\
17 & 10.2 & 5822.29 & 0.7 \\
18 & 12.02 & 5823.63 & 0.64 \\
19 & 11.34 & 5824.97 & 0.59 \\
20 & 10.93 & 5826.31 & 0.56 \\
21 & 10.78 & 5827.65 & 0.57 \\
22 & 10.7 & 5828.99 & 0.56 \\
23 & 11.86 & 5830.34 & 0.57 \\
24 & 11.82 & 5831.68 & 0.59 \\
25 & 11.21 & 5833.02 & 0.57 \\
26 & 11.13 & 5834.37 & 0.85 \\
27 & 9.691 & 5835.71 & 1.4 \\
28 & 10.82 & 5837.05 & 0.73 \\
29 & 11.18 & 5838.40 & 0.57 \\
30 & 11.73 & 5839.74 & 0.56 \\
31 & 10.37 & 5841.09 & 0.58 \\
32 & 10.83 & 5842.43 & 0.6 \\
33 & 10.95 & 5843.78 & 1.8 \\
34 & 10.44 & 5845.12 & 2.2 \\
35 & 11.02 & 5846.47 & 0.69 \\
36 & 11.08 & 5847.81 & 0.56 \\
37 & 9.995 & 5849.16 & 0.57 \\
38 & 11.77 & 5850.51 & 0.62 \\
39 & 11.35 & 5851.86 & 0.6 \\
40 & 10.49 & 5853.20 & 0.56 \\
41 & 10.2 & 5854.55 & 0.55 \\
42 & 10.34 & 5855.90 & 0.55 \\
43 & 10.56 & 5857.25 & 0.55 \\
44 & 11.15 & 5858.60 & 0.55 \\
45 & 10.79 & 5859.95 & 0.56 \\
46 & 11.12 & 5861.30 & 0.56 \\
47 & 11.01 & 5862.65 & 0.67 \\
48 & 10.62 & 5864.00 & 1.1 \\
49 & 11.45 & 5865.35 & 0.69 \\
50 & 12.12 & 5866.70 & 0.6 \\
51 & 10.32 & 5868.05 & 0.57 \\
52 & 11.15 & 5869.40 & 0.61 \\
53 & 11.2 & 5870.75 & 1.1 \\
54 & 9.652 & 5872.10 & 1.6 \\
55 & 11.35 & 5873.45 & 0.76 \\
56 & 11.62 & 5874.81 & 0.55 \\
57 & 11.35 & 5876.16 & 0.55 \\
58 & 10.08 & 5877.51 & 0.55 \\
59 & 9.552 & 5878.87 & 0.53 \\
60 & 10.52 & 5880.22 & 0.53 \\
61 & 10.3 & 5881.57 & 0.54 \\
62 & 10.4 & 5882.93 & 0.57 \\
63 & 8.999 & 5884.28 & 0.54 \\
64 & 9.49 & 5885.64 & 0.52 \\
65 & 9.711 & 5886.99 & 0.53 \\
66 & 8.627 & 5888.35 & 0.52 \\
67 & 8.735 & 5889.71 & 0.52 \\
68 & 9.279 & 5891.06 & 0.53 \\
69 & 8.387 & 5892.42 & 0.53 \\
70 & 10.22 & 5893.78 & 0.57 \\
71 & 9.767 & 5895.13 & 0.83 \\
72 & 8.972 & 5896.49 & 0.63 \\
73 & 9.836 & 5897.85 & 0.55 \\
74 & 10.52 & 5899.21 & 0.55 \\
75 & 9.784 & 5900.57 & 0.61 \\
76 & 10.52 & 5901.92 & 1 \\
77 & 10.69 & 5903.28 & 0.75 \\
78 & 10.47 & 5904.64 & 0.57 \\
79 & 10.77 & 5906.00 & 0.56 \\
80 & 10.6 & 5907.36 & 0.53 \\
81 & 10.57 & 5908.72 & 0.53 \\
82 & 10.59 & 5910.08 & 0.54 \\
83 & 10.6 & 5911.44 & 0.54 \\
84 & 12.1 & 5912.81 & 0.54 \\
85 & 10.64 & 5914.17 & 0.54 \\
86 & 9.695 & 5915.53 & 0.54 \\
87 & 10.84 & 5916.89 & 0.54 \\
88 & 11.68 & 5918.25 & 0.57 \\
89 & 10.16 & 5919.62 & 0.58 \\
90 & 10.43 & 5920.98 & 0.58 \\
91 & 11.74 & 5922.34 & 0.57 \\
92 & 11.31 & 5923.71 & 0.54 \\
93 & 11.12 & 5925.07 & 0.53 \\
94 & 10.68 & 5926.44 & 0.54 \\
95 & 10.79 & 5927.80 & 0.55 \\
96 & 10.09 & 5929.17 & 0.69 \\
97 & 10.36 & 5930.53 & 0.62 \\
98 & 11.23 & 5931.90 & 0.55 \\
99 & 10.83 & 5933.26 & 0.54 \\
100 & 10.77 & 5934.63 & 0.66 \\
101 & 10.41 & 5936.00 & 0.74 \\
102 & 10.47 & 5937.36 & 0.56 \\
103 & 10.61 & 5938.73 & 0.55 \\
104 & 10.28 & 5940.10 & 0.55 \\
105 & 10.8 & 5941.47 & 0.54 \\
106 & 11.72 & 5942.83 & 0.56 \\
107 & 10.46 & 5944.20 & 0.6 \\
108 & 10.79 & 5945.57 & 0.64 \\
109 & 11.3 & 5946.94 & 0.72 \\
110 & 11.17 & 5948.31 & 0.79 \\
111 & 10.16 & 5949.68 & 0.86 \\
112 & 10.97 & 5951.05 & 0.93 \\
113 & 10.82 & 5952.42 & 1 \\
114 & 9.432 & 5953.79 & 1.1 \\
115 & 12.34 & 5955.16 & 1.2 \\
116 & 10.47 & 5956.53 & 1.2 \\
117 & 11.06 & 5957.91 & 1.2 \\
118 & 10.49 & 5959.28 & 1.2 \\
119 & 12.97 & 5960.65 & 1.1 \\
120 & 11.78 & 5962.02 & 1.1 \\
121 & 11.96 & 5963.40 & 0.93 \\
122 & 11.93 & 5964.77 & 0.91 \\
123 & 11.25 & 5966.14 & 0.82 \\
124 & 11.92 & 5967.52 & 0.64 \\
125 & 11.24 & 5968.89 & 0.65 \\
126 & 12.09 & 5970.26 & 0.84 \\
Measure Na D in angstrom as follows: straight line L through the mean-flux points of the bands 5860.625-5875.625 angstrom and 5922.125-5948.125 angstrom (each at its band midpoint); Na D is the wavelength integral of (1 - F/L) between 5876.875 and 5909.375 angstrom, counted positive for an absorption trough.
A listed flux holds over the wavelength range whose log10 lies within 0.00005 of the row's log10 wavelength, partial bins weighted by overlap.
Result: 3.3 angstrom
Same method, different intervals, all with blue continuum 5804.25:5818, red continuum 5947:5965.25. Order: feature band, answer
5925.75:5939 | 0.6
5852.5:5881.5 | 0.7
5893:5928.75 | 1.8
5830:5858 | 0.3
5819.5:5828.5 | -0.3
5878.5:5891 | 1.7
